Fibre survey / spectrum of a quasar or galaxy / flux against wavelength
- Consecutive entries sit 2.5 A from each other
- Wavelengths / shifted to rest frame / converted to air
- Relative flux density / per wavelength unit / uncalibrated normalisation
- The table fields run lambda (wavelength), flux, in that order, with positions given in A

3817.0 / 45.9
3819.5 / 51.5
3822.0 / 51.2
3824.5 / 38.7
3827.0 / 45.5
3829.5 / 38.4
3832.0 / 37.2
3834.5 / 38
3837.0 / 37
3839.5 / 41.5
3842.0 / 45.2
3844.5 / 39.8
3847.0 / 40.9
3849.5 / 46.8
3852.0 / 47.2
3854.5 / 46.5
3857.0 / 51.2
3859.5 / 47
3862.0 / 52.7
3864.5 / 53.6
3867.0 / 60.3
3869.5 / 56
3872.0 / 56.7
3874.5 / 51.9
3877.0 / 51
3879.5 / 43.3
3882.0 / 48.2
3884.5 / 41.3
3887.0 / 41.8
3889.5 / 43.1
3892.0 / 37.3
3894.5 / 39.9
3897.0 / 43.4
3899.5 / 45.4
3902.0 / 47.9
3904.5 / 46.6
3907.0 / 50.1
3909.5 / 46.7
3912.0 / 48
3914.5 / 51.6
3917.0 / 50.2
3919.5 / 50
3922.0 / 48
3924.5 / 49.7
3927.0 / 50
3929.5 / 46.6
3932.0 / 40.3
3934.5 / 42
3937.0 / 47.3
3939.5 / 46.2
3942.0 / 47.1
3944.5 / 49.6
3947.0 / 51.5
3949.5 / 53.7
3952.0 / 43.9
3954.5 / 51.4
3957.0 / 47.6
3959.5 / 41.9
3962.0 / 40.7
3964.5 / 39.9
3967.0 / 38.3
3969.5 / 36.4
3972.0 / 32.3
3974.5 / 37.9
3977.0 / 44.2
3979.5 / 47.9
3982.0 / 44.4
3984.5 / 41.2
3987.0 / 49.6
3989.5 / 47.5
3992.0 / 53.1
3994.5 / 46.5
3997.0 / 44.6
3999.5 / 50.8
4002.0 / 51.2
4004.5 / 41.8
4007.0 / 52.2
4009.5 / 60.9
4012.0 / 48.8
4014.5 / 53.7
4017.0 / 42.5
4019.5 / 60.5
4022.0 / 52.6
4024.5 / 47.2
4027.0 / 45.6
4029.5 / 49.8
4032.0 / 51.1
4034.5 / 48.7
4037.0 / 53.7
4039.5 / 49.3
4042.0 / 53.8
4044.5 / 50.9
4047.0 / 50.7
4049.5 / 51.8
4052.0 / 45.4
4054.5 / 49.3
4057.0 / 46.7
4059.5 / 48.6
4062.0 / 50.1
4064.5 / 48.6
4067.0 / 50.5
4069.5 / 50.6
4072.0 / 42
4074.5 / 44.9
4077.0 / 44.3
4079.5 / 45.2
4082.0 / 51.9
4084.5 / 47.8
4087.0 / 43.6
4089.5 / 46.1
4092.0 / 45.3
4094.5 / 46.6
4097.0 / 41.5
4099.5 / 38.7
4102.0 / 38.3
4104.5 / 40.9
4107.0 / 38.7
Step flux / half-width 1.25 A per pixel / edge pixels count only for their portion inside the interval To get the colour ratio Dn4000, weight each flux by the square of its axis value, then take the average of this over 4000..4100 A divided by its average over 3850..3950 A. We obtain 1.1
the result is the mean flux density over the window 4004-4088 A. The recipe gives 49.4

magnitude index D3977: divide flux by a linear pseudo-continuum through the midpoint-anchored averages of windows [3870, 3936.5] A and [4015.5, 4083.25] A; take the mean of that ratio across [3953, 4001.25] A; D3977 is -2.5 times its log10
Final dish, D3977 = 0.091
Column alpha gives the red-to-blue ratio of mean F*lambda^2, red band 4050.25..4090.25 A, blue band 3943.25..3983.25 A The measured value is 1.14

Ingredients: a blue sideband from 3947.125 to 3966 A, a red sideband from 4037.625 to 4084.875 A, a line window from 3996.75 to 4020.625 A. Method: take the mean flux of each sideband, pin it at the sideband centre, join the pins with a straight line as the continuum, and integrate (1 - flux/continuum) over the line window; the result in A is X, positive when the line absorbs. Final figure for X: -1.85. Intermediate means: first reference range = 45.8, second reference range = 48.6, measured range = 50.9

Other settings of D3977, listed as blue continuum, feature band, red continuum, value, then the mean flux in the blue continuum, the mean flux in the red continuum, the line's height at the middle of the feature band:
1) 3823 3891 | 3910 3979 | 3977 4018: 0.05 mag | 45.9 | 48.4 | 47.5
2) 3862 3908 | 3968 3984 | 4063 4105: 0.15 mag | 47.8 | 45.2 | 46.6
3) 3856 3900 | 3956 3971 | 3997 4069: 0.21 mag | 48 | 50.1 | 49.2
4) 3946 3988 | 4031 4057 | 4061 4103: -0.12 mag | 43.6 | 45.7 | 45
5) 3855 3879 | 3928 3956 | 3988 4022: 0.09 mag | 52.8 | 50.4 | 51.5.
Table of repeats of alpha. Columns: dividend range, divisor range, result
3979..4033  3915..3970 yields 1.10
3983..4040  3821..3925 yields 1.15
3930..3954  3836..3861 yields 1.11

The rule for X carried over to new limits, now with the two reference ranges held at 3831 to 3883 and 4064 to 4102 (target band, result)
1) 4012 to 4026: -1.5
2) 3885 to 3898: 1.6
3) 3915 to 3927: -0.7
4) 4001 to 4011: -1.2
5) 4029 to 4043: -1.6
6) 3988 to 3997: -0.4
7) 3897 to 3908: 0.0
